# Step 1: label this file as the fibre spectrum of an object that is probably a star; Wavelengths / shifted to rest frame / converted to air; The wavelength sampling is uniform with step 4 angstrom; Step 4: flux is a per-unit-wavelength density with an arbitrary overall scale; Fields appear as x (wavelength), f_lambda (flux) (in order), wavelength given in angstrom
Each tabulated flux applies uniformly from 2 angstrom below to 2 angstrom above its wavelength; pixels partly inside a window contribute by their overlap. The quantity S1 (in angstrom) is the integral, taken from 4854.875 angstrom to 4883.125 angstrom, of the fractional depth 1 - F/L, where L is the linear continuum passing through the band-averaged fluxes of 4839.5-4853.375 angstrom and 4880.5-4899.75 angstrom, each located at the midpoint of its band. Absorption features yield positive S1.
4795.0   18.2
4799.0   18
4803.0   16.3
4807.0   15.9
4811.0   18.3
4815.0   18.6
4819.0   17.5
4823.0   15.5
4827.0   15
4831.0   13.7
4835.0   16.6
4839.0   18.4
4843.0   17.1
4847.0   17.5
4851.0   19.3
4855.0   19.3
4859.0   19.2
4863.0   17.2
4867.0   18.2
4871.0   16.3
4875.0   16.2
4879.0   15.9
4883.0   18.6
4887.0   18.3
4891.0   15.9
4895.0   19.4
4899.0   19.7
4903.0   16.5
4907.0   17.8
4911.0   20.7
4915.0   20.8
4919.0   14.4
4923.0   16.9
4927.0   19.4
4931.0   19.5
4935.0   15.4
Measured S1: 1.1 angstrom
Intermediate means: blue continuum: 18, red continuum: 18.2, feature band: 17.4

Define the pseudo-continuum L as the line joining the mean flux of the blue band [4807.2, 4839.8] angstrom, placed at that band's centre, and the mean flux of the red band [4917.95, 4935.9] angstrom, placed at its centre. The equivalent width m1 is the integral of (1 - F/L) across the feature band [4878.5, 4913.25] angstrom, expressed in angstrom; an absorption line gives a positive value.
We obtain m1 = -2.2 angstrom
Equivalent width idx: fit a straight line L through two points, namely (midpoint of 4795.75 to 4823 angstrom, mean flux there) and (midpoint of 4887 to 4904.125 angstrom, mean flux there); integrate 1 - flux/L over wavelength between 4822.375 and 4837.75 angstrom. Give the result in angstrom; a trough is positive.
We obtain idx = 1.9 angstrom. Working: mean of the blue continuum 17.3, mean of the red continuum 18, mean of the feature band 15.3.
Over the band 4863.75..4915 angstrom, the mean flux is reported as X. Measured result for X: 17.9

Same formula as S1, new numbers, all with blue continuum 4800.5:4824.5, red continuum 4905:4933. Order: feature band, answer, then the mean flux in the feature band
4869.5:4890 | 1.09 angstrom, 17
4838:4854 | -0.56 angstrom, 18.1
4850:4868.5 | -0.96 angstrom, 18.6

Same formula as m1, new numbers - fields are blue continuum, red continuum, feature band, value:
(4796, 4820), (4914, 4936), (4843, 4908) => -0.78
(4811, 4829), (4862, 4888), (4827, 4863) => -0.97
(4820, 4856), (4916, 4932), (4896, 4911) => -0.86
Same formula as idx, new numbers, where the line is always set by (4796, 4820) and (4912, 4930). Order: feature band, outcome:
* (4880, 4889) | -0.1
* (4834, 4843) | 0.1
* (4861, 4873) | 0.4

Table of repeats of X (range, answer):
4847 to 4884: 17.8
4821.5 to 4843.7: 16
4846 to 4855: 18.7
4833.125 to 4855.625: 18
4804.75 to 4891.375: 17.2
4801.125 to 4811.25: 16.6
